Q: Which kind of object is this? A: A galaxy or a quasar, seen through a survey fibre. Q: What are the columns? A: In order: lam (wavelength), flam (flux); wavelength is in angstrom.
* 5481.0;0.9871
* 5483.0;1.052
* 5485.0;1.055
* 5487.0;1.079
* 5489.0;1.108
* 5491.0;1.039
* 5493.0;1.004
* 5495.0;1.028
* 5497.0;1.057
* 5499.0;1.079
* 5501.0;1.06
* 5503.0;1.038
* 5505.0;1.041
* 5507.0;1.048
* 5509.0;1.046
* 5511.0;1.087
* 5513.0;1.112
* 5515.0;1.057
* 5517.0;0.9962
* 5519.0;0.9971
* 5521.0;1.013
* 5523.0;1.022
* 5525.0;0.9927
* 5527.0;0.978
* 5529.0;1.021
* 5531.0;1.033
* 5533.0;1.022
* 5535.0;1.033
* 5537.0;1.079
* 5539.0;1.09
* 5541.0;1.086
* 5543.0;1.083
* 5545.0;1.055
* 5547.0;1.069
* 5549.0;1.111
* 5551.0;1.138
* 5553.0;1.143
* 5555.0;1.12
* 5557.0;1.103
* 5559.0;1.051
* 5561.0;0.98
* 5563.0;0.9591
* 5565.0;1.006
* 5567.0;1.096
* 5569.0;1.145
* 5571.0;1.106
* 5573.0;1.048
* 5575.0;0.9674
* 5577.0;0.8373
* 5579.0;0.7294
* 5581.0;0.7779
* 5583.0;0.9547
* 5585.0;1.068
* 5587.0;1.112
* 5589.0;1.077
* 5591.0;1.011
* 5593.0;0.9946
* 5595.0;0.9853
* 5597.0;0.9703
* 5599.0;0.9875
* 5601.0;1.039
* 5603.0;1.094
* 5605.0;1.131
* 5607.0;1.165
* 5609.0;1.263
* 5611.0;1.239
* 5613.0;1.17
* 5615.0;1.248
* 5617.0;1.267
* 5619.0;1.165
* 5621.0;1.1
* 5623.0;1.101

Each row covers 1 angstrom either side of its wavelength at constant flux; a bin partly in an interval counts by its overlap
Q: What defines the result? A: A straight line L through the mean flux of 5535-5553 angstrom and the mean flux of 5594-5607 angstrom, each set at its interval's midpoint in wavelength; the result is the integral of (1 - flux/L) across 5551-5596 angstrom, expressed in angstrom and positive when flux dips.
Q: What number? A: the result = 2.15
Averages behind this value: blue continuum 1.09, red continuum 1.04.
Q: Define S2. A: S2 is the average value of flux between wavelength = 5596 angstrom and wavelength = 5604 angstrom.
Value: 1.02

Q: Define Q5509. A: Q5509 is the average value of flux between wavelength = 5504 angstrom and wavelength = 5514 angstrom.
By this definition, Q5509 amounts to 1.07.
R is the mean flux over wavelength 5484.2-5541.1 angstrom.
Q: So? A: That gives 1.04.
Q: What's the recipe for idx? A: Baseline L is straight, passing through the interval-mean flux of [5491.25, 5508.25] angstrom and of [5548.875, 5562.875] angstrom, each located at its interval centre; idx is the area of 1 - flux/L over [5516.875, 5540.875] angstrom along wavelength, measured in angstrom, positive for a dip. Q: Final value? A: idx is 0.9 angstrom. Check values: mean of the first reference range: 1.04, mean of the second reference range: 1.08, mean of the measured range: 1.03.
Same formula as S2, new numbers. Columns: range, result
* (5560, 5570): 1.04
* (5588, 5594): 1.03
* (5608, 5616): 1.23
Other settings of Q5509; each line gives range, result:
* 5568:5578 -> 1.02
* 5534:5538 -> 1.06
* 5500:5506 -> 1.05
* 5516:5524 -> 1.01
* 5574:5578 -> 0.902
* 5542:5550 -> 1.08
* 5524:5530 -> 0.997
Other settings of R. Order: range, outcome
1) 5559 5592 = 0.994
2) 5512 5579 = 1.04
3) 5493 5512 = 1.05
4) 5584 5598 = 1.03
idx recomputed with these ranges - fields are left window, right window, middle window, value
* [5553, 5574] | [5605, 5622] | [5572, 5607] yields 4.41 angstrom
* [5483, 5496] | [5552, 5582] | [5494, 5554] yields -1.35 angstrom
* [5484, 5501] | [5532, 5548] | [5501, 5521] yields 0.26 angstrom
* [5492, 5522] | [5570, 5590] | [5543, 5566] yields -1.68 angstrom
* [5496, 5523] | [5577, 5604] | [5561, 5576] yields -0.67 angstrom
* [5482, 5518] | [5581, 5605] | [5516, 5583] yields 0.71 angstrom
